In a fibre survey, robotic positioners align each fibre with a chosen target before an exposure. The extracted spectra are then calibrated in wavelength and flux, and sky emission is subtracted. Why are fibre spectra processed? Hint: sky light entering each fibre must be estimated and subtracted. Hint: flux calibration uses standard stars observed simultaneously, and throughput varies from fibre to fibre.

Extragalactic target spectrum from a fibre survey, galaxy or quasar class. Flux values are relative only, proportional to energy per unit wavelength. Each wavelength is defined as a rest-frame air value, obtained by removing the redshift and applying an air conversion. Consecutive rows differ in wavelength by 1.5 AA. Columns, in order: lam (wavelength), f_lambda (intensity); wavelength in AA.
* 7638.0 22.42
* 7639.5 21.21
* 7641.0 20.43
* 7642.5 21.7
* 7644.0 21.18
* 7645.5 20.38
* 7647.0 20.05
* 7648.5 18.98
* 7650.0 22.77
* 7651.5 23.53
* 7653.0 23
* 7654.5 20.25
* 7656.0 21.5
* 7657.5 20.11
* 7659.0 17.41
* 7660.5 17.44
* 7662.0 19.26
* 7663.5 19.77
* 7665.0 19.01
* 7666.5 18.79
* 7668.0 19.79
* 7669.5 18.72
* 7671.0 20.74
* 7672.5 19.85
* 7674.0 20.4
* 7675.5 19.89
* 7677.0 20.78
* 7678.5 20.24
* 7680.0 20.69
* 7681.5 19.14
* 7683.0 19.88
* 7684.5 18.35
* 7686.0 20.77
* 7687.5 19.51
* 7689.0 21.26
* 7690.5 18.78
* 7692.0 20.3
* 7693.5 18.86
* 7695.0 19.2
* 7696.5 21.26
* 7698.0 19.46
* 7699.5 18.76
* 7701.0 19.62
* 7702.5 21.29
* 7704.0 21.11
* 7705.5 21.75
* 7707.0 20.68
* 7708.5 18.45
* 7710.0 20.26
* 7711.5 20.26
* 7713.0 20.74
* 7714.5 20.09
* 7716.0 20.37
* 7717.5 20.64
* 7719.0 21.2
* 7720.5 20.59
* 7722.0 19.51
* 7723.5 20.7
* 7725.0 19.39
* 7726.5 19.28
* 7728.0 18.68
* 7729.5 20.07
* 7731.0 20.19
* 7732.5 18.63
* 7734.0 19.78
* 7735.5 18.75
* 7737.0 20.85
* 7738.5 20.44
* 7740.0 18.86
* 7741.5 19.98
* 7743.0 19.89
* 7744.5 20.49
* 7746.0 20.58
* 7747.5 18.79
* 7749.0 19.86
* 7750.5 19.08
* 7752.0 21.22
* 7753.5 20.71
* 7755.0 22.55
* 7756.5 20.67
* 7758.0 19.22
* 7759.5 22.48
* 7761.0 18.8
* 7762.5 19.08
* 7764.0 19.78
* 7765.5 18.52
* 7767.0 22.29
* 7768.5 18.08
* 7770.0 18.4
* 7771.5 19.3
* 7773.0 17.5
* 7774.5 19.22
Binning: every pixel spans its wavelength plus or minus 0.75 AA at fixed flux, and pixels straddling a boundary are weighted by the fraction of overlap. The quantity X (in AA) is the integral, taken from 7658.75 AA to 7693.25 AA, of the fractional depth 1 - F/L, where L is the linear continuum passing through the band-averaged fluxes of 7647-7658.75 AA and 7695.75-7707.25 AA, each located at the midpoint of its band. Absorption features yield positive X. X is 2.0 AA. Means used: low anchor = 21.2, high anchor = 20.5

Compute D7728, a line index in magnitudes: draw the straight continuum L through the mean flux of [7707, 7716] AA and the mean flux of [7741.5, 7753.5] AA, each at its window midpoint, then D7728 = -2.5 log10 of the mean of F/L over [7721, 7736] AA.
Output 0.028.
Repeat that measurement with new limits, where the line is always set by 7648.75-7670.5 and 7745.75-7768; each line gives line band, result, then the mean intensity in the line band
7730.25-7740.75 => 0.03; 19.6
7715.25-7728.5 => 0.01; 20.1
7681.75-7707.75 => 0.01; 20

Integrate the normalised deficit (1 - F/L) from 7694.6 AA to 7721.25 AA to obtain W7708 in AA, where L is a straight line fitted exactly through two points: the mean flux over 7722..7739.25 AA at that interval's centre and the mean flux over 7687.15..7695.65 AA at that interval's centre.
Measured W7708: -0.89 AA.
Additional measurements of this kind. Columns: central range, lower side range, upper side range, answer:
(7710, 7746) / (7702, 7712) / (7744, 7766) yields 0.6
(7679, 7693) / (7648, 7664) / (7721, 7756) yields 0.3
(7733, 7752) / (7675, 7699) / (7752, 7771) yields 0.2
